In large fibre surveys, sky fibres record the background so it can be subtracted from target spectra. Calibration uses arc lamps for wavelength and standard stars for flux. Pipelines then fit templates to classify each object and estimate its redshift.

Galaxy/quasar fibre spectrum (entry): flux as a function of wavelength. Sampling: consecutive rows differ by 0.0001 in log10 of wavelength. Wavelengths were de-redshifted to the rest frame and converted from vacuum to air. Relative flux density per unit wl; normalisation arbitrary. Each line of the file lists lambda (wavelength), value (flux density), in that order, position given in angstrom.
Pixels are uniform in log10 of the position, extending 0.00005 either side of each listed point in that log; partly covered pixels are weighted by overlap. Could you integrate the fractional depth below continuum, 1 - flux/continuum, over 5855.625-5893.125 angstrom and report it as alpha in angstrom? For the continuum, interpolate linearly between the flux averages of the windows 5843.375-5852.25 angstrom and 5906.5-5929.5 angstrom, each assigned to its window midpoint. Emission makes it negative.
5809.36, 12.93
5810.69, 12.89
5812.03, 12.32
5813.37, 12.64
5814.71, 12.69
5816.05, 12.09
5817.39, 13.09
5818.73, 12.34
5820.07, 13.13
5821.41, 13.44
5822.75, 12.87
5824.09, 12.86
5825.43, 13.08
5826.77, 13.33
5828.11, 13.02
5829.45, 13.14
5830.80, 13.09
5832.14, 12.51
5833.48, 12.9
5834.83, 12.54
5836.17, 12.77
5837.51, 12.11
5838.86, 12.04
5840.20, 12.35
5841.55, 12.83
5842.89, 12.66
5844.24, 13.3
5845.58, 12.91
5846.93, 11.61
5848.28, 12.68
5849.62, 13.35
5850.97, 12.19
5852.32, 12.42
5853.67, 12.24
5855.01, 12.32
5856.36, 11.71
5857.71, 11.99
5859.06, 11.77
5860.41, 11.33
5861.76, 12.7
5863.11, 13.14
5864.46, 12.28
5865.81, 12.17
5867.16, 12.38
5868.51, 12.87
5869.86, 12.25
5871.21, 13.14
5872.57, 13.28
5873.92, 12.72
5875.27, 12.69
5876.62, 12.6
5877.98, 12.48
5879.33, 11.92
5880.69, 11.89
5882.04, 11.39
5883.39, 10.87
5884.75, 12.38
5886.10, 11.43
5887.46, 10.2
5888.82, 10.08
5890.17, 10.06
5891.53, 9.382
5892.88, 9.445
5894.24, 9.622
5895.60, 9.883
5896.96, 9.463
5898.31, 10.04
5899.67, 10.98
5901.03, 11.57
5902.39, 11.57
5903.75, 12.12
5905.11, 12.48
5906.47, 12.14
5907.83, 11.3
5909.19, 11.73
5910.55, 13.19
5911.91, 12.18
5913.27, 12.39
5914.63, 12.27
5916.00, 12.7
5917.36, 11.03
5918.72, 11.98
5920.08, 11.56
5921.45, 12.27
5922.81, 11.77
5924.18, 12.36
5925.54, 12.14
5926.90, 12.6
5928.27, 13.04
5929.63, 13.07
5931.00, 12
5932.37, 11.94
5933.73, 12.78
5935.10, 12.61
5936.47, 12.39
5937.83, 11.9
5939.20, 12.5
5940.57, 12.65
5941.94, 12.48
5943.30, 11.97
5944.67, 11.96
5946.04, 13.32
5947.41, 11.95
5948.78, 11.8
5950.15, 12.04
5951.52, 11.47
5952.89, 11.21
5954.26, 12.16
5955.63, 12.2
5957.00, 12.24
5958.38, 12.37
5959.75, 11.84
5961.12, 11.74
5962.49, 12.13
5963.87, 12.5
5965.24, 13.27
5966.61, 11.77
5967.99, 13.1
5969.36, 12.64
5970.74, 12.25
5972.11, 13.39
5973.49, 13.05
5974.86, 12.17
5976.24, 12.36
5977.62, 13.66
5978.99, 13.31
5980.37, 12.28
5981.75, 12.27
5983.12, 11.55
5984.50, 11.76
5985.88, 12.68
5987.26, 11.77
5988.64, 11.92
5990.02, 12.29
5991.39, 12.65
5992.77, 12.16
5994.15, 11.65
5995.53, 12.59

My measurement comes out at 1.9 angstrom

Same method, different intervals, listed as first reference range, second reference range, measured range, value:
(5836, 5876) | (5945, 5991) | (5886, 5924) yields 3.51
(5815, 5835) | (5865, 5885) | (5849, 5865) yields 0.32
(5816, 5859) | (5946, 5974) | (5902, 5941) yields 0.51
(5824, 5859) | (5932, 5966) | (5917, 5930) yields 0.13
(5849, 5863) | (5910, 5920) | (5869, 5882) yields -0.30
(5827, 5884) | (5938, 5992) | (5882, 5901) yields 3.11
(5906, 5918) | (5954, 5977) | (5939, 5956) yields 0.27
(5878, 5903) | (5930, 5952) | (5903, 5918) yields -1.08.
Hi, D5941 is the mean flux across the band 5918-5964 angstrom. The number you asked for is 12.2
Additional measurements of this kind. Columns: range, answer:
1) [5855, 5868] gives 12.2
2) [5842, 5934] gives 11.9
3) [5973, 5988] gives 12.4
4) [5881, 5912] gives 11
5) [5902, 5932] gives 12.2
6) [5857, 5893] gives 11.8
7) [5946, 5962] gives 12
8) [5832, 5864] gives 12.4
